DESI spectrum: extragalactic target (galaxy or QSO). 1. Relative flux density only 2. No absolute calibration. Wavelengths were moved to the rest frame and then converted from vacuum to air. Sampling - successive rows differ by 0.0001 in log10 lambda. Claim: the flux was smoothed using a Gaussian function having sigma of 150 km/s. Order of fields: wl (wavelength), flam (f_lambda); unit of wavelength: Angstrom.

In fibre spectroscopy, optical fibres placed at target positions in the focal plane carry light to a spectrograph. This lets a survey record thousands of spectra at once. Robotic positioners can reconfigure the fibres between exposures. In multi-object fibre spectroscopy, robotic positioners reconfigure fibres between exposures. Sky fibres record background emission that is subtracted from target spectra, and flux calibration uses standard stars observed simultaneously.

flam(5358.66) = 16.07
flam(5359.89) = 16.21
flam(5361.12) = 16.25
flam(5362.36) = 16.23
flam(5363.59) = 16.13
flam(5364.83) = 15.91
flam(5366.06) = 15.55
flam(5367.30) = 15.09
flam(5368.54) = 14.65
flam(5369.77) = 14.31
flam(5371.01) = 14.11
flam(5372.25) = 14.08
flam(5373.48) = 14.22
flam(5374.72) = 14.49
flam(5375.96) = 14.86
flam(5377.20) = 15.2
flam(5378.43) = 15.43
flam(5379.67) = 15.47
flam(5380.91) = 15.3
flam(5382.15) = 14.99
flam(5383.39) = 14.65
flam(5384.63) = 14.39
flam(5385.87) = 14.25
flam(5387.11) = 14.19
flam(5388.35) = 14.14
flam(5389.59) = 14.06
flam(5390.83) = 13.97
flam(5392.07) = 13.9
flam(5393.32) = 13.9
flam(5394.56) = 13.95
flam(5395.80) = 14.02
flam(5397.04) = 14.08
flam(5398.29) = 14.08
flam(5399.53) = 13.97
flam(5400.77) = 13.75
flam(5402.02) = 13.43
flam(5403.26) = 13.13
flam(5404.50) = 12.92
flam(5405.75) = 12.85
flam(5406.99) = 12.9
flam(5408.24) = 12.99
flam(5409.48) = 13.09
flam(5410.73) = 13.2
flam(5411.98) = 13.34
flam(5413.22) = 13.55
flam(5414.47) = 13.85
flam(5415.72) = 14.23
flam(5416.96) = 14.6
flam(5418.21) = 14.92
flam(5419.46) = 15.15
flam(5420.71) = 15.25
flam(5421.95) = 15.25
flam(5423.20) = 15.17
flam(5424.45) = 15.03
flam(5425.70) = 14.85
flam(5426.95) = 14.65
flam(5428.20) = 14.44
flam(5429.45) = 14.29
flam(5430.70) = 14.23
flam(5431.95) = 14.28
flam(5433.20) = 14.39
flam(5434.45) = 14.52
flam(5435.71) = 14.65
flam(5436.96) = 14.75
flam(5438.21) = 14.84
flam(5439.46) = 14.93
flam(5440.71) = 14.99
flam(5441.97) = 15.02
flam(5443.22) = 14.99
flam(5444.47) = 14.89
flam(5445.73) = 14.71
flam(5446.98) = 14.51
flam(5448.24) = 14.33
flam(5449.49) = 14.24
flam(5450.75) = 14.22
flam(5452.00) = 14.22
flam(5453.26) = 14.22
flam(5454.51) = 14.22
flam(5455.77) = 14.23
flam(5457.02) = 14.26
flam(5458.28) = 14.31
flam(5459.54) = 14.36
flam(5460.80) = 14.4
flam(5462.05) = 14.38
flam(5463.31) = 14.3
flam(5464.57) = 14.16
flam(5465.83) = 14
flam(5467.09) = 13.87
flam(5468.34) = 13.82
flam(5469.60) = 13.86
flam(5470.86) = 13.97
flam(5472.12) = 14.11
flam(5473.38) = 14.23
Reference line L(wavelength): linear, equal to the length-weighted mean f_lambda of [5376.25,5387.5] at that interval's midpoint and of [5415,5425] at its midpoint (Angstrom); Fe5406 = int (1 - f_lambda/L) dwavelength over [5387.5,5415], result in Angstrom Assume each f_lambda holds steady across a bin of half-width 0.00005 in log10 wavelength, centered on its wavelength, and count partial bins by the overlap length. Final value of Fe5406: 2.4 Angstrom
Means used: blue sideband 14.9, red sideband 14.9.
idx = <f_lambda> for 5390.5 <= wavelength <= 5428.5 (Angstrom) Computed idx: 14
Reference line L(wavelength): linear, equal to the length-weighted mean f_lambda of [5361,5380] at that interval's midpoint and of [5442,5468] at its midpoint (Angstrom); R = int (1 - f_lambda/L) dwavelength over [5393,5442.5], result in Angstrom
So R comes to 1.64 Angstrom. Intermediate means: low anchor 15.1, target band 14.2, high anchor 14.4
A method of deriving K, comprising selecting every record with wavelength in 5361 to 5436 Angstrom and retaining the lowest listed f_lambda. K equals 12.85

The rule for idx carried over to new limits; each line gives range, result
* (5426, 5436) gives 14.4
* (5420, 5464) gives 14.6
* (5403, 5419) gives 13.5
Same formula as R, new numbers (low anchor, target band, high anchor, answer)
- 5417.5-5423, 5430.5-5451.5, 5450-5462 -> 0.0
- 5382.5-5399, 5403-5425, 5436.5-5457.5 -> 0.5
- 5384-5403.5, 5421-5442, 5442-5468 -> -0.8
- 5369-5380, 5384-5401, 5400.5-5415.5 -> -0.2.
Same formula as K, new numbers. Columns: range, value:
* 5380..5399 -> 13.9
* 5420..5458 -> 14.22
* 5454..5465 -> 14.16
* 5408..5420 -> 12.99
